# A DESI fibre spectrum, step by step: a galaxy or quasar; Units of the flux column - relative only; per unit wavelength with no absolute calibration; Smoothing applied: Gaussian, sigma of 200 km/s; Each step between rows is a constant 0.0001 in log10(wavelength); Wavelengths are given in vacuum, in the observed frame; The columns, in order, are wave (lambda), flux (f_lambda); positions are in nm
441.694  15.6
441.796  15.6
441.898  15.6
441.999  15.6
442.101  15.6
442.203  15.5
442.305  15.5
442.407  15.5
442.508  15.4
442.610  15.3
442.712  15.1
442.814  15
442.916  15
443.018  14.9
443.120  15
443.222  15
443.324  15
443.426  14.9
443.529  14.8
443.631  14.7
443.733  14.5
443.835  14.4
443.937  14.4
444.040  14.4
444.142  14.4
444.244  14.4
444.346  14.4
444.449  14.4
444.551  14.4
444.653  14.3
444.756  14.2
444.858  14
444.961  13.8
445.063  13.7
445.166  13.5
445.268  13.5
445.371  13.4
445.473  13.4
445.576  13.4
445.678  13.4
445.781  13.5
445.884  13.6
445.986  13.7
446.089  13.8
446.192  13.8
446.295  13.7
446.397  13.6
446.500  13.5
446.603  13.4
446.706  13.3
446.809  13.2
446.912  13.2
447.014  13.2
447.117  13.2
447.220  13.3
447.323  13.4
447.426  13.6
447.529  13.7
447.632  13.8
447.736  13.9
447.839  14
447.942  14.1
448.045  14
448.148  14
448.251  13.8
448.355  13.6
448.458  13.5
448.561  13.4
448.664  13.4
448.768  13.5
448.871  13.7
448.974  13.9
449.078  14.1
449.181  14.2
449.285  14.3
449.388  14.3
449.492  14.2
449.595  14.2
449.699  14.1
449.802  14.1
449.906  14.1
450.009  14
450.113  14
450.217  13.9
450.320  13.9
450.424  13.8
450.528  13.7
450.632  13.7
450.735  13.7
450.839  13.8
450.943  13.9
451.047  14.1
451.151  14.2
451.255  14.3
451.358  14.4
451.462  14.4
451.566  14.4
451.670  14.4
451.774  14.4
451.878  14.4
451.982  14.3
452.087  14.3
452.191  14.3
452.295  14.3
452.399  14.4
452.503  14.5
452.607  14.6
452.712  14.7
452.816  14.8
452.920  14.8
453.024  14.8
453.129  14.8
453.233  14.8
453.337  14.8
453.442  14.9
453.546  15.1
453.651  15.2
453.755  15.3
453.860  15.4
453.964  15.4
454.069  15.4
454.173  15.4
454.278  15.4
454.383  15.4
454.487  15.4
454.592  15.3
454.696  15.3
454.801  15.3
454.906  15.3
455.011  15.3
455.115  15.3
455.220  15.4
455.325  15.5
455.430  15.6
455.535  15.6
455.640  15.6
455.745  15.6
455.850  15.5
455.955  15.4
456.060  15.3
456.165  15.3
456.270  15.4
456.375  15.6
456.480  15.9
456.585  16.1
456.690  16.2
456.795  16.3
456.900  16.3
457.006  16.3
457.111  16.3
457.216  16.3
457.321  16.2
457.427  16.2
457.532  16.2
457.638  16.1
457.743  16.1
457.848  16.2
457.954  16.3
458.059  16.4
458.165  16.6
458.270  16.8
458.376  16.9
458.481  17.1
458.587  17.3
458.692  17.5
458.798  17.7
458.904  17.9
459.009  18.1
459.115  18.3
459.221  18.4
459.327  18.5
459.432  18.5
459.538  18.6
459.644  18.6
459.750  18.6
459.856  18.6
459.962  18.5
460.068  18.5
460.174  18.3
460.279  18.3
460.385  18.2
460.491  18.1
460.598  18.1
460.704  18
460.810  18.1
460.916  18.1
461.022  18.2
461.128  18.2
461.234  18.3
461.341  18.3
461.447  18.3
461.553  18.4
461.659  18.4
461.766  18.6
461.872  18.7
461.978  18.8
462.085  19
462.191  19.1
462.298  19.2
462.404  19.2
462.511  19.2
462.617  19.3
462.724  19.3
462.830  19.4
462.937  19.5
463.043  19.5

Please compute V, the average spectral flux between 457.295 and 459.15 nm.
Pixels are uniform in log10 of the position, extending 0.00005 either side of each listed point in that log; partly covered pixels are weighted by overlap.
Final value 16.9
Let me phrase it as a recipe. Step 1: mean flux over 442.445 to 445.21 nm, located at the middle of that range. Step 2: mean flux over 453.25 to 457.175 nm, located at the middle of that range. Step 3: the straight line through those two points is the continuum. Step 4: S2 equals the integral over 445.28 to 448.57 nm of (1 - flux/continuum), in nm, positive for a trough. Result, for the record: 0.28 nm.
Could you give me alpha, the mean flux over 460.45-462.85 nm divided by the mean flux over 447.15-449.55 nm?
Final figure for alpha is 1.35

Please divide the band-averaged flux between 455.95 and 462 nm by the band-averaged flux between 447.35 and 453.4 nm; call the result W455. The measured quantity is 1.2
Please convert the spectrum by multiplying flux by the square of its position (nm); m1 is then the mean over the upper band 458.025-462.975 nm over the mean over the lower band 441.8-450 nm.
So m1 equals 1.4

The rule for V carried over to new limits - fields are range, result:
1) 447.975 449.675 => 13.9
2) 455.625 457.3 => 15.9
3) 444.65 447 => 13.6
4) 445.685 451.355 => 13.8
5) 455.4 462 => 17.2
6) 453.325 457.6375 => 15.6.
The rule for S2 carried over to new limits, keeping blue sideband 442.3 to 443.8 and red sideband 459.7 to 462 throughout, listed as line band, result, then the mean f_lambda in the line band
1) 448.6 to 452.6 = 0.57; 14.1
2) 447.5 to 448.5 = 0.13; 13.8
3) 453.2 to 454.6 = 0.15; 15.2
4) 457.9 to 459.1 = 0.05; 17.2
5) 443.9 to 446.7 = 0.29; 13.8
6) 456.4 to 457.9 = 0.12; 16.2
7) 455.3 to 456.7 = 0.15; 15.6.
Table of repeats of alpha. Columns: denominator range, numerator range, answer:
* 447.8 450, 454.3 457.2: 1.12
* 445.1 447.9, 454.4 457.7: 1.16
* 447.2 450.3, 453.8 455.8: 1.11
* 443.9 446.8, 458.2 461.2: 1.31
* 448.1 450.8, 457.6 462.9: 1.30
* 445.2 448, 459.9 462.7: 1.37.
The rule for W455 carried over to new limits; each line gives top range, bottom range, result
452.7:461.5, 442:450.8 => 1.17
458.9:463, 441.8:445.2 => 1.26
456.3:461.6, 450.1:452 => 1.24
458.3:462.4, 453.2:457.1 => 1.18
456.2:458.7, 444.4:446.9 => 1.19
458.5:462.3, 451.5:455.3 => 1.23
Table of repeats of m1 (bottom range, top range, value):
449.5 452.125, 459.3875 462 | 1.36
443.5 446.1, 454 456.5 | 1.15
